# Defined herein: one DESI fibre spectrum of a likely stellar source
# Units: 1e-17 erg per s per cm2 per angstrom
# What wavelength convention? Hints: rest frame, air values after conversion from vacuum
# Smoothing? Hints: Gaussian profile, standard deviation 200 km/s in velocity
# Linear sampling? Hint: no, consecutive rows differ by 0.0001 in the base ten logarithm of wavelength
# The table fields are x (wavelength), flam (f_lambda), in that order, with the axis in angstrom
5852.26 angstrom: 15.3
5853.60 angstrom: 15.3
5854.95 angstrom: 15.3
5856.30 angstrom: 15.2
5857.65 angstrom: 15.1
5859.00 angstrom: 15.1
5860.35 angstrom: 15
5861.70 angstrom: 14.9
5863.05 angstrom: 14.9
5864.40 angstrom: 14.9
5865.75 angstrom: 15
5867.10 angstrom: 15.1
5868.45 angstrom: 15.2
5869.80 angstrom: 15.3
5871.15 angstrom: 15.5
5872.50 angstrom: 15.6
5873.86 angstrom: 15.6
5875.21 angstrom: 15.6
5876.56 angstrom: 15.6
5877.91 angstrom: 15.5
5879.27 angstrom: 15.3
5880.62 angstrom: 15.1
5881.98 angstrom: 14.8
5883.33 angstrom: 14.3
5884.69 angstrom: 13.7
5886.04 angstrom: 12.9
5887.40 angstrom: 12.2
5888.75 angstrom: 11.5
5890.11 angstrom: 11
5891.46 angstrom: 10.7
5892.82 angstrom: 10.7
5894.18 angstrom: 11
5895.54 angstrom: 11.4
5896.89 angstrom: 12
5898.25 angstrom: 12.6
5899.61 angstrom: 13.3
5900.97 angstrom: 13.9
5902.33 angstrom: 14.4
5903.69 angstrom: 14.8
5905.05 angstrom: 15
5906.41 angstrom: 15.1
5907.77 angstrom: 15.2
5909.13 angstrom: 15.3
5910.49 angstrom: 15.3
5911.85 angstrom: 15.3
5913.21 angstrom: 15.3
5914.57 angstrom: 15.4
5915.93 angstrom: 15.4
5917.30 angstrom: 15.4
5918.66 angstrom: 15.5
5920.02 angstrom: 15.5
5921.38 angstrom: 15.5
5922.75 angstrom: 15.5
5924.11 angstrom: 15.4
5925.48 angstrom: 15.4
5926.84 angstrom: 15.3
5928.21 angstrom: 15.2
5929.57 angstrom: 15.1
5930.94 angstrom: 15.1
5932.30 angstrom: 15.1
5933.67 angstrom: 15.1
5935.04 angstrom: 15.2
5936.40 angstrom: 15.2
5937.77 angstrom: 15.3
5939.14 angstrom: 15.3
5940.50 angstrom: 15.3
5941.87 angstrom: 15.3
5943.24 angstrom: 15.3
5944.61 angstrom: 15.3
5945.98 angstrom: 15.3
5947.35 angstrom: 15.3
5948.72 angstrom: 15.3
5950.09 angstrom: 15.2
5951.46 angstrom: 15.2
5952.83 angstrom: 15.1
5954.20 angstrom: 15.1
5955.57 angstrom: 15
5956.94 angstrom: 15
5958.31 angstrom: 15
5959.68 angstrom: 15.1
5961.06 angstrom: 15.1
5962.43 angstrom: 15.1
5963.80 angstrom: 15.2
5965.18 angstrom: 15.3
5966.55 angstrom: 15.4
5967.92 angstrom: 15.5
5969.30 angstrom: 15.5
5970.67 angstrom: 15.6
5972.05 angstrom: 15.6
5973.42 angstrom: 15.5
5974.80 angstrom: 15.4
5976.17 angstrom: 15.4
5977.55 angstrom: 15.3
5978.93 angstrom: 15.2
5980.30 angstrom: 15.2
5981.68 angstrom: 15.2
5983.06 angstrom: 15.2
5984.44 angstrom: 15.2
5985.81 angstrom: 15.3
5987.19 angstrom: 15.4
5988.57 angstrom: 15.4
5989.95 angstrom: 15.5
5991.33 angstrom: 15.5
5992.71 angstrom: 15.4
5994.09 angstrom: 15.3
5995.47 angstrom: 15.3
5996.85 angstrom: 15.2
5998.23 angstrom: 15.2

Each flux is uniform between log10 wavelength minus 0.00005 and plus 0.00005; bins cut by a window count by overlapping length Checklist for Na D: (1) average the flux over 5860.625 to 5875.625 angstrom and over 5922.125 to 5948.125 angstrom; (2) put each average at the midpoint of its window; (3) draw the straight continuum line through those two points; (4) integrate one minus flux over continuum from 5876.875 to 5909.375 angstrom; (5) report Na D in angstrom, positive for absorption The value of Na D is 3.91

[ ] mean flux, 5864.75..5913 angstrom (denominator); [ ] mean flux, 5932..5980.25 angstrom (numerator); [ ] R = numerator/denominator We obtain 1.1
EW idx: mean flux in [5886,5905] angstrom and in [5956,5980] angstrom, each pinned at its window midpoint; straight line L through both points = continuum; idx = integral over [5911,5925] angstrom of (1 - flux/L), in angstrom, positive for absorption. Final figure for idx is -2.2 angstrom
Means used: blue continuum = 12.4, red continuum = 15.3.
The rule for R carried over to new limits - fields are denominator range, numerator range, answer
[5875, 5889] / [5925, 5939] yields 1.07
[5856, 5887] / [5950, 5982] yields 1.02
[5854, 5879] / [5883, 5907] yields 0.84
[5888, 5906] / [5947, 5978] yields 1.22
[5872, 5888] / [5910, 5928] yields 1.05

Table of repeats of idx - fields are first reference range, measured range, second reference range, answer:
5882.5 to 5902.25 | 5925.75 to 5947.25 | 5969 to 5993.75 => -2.2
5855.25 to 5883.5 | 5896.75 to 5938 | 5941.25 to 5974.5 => 0.7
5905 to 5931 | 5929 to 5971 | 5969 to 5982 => 0.4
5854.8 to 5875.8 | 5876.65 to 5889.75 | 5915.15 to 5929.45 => 1.1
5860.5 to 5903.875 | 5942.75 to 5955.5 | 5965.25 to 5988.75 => -0.2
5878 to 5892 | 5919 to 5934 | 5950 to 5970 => -1.0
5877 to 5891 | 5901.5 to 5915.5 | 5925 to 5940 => -0.7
